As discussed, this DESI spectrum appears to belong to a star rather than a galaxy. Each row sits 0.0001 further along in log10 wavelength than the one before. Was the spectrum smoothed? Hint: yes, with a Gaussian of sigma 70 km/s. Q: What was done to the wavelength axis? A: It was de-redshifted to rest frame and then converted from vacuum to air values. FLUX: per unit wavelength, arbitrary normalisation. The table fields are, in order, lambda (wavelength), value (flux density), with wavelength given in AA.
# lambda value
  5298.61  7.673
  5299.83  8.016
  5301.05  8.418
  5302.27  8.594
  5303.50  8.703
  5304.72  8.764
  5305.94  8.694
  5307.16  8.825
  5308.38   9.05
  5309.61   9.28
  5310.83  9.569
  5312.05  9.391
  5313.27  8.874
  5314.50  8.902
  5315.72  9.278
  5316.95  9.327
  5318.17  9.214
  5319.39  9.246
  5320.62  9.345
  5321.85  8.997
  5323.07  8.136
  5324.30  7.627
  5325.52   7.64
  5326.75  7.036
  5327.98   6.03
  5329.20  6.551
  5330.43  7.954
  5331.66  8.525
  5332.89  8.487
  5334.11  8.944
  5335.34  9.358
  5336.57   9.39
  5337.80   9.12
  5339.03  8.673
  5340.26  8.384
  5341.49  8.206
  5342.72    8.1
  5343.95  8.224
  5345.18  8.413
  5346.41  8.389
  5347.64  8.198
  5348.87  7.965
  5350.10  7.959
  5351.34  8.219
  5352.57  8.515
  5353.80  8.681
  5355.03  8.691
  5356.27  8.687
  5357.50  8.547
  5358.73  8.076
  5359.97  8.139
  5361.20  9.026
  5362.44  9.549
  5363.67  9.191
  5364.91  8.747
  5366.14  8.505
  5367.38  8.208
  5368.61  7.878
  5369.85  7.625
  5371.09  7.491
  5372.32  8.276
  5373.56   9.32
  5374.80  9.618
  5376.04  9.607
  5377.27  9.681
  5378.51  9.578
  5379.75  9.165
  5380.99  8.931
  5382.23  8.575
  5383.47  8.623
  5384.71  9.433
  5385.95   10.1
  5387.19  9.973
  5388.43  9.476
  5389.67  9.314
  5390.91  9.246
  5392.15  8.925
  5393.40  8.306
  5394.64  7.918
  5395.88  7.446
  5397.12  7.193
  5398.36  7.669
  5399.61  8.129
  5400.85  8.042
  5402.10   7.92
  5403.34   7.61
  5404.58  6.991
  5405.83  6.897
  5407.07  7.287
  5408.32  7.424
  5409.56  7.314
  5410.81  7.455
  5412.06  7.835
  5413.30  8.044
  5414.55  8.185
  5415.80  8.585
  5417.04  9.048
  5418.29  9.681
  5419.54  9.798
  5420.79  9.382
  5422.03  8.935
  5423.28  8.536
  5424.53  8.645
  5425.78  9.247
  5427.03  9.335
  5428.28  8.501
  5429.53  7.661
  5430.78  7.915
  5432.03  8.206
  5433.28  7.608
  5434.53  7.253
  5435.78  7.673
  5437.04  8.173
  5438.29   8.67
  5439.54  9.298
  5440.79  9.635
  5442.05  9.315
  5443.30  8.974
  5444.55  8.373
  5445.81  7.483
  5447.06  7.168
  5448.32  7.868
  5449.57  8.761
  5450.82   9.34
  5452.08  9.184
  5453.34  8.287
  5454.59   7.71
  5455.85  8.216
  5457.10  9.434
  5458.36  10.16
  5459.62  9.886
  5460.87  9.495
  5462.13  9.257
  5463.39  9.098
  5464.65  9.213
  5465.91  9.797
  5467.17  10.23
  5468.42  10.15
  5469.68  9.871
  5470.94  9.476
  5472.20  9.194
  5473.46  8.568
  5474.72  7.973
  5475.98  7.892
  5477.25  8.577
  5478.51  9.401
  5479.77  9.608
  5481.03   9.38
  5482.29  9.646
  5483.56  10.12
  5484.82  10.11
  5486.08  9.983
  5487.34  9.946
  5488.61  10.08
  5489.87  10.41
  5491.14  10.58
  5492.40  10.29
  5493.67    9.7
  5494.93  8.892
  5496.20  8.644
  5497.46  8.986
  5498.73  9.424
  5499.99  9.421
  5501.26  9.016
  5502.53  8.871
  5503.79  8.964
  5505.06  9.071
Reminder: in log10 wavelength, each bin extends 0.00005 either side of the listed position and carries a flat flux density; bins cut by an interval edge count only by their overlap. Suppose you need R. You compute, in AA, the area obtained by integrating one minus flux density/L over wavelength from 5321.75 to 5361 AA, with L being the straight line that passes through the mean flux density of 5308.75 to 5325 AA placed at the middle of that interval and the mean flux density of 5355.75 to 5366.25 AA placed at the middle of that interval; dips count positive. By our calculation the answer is 2.7 AA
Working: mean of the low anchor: 9.01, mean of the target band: 8.25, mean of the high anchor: 8.73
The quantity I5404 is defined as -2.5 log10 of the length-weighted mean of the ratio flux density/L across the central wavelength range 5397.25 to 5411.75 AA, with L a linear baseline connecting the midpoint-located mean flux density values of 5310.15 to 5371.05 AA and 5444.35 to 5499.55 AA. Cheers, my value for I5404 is 0.18 mag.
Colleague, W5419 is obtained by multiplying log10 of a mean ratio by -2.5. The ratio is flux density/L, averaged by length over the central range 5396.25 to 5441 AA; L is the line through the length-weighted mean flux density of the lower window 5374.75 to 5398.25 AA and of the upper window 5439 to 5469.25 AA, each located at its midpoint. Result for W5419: 0.10 mag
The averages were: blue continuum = 8.96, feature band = 8.2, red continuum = 9.02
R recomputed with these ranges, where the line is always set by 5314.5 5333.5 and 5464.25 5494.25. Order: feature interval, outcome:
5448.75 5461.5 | 0.5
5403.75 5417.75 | 2.0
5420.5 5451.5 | 2.5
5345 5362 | 0.2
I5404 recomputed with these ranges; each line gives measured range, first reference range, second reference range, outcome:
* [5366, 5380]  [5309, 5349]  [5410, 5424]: -0.02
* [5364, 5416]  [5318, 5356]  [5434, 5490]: 0.03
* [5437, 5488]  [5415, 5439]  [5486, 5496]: 0.03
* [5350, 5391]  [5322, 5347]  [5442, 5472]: -0.05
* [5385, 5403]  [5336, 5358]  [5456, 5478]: 0.03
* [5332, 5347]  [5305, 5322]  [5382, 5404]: 0.04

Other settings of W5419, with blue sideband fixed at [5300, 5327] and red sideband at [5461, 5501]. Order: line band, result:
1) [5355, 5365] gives 0.03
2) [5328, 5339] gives 0.06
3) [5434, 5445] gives 0.08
